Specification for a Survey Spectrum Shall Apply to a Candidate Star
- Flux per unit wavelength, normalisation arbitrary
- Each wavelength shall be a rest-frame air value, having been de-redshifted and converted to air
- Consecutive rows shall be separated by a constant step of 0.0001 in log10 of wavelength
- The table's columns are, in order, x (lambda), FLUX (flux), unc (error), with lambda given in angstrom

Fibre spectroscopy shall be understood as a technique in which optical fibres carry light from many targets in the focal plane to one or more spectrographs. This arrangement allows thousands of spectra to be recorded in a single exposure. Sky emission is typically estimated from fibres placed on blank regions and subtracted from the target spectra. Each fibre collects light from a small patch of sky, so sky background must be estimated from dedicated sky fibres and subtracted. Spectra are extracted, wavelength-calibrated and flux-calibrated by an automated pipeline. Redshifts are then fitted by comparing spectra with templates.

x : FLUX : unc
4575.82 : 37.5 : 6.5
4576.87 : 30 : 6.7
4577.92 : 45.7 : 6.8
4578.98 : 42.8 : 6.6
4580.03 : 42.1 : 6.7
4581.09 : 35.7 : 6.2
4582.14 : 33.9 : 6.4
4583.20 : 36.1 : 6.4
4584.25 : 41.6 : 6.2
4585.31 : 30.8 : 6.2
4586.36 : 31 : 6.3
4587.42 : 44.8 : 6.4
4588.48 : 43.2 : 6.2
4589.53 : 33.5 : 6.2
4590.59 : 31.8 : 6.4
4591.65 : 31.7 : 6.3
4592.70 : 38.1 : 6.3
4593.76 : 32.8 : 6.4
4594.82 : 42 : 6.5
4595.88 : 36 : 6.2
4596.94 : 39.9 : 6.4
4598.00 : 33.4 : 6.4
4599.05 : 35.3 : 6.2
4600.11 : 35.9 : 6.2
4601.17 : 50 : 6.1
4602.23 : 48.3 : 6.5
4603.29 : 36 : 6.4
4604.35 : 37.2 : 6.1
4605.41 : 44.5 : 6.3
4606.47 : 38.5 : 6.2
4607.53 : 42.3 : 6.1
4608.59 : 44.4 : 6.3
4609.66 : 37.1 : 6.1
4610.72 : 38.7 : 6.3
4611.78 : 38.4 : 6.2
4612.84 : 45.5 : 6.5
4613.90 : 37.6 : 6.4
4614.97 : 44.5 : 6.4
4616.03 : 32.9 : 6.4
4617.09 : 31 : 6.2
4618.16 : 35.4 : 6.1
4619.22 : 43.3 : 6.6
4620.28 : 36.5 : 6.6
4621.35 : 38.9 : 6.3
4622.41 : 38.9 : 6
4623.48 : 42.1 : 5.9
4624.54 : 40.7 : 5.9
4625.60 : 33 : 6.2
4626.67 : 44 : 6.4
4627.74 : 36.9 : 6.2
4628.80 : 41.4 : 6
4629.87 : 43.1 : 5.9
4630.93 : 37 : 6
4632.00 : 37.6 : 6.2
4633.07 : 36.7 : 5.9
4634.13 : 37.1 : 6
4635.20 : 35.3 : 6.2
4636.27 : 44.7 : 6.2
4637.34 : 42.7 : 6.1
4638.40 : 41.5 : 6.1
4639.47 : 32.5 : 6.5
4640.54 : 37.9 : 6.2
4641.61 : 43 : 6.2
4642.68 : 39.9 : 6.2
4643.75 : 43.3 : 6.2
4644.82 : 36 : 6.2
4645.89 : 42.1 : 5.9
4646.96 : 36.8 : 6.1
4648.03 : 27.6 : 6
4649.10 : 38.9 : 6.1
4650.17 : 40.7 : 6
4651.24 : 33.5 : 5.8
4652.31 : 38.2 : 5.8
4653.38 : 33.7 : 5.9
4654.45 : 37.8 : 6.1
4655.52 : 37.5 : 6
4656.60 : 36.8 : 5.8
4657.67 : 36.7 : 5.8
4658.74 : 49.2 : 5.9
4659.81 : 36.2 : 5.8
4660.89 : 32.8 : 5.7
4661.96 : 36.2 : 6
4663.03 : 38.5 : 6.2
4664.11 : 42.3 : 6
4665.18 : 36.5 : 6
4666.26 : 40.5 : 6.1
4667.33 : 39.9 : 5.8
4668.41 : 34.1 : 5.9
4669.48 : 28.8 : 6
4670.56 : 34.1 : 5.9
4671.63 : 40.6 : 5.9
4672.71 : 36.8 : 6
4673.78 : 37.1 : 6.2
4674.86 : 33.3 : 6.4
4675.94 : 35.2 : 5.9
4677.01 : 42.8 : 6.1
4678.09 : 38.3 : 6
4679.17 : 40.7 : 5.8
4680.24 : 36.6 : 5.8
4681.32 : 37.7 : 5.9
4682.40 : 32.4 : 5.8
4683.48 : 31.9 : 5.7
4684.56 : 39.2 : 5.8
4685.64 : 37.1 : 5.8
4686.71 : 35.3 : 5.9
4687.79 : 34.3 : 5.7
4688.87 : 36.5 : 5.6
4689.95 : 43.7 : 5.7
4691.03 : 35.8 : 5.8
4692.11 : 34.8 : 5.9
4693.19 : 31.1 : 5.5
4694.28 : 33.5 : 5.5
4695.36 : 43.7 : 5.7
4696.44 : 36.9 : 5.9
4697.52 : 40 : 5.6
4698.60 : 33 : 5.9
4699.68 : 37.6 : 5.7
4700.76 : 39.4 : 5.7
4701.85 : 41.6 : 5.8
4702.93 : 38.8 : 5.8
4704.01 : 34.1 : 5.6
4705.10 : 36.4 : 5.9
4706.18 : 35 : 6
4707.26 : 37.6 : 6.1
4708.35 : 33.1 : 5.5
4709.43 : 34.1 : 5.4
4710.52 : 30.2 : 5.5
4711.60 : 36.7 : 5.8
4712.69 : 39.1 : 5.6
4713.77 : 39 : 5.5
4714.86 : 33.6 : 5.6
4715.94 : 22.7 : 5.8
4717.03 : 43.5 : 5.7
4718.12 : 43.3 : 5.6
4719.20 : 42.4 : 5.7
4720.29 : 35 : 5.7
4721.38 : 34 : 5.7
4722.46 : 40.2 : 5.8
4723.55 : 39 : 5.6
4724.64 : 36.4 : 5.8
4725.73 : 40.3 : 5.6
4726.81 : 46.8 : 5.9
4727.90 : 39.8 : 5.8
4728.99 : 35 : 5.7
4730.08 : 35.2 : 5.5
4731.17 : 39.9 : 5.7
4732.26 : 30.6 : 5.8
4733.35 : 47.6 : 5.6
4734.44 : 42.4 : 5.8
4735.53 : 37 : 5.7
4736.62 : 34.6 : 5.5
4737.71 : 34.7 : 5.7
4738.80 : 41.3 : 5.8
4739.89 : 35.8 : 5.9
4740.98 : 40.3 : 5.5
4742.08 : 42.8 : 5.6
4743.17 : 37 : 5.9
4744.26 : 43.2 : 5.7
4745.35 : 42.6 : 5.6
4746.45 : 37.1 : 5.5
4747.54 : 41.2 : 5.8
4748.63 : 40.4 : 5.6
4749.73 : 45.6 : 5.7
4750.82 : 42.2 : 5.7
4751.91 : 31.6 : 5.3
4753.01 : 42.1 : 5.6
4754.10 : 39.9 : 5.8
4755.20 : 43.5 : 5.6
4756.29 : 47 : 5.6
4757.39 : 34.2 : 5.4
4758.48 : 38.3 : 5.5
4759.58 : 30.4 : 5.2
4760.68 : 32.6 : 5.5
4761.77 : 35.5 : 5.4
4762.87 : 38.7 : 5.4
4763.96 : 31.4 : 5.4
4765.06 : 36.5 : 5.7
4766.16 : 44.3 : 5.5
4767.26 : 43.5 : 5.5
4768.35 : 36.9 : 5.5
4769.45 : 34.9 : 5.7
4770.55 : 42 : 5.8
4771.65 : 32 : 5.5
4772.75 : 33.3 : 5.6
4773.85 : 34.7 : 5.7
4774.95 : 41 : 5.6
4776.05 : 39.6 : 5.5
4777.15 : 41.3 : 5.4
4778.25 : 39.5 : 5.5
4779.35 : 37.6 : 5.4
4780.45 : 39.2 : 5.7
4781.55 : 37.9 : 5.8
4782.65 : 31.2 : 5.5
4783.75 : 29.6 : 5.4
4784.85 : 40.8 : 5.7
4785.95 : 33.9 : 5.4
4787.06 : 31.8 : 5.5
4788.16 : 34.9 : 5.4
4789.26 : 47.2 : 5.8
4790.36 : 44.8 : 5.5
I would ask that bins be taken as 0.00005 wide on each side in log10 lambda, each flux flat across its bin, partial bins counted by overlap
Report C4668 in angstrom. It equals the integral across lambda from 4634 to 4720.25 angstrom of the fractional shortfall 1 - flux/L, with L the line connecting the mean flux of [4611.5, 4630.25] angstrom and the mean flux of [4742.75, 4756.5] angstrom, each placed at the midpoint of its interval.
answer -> 5.74 angstrom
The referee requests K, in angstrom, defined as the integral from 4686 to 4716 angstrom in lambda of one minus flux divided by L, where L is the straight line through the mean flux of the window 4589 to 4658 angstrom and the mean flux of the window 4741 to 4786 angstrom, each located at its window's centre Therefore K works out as 1.7 angstrom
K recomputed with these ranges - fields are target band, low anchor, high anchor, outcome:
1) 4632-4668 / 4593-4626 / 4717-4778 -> 0.7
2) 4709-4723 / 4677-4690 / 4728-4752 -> 0.6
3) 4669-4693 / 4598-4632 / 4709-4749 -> 1.5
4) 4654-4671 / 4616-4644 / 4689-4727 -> 0.3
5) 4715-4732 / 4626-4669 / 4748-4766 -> 0.1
